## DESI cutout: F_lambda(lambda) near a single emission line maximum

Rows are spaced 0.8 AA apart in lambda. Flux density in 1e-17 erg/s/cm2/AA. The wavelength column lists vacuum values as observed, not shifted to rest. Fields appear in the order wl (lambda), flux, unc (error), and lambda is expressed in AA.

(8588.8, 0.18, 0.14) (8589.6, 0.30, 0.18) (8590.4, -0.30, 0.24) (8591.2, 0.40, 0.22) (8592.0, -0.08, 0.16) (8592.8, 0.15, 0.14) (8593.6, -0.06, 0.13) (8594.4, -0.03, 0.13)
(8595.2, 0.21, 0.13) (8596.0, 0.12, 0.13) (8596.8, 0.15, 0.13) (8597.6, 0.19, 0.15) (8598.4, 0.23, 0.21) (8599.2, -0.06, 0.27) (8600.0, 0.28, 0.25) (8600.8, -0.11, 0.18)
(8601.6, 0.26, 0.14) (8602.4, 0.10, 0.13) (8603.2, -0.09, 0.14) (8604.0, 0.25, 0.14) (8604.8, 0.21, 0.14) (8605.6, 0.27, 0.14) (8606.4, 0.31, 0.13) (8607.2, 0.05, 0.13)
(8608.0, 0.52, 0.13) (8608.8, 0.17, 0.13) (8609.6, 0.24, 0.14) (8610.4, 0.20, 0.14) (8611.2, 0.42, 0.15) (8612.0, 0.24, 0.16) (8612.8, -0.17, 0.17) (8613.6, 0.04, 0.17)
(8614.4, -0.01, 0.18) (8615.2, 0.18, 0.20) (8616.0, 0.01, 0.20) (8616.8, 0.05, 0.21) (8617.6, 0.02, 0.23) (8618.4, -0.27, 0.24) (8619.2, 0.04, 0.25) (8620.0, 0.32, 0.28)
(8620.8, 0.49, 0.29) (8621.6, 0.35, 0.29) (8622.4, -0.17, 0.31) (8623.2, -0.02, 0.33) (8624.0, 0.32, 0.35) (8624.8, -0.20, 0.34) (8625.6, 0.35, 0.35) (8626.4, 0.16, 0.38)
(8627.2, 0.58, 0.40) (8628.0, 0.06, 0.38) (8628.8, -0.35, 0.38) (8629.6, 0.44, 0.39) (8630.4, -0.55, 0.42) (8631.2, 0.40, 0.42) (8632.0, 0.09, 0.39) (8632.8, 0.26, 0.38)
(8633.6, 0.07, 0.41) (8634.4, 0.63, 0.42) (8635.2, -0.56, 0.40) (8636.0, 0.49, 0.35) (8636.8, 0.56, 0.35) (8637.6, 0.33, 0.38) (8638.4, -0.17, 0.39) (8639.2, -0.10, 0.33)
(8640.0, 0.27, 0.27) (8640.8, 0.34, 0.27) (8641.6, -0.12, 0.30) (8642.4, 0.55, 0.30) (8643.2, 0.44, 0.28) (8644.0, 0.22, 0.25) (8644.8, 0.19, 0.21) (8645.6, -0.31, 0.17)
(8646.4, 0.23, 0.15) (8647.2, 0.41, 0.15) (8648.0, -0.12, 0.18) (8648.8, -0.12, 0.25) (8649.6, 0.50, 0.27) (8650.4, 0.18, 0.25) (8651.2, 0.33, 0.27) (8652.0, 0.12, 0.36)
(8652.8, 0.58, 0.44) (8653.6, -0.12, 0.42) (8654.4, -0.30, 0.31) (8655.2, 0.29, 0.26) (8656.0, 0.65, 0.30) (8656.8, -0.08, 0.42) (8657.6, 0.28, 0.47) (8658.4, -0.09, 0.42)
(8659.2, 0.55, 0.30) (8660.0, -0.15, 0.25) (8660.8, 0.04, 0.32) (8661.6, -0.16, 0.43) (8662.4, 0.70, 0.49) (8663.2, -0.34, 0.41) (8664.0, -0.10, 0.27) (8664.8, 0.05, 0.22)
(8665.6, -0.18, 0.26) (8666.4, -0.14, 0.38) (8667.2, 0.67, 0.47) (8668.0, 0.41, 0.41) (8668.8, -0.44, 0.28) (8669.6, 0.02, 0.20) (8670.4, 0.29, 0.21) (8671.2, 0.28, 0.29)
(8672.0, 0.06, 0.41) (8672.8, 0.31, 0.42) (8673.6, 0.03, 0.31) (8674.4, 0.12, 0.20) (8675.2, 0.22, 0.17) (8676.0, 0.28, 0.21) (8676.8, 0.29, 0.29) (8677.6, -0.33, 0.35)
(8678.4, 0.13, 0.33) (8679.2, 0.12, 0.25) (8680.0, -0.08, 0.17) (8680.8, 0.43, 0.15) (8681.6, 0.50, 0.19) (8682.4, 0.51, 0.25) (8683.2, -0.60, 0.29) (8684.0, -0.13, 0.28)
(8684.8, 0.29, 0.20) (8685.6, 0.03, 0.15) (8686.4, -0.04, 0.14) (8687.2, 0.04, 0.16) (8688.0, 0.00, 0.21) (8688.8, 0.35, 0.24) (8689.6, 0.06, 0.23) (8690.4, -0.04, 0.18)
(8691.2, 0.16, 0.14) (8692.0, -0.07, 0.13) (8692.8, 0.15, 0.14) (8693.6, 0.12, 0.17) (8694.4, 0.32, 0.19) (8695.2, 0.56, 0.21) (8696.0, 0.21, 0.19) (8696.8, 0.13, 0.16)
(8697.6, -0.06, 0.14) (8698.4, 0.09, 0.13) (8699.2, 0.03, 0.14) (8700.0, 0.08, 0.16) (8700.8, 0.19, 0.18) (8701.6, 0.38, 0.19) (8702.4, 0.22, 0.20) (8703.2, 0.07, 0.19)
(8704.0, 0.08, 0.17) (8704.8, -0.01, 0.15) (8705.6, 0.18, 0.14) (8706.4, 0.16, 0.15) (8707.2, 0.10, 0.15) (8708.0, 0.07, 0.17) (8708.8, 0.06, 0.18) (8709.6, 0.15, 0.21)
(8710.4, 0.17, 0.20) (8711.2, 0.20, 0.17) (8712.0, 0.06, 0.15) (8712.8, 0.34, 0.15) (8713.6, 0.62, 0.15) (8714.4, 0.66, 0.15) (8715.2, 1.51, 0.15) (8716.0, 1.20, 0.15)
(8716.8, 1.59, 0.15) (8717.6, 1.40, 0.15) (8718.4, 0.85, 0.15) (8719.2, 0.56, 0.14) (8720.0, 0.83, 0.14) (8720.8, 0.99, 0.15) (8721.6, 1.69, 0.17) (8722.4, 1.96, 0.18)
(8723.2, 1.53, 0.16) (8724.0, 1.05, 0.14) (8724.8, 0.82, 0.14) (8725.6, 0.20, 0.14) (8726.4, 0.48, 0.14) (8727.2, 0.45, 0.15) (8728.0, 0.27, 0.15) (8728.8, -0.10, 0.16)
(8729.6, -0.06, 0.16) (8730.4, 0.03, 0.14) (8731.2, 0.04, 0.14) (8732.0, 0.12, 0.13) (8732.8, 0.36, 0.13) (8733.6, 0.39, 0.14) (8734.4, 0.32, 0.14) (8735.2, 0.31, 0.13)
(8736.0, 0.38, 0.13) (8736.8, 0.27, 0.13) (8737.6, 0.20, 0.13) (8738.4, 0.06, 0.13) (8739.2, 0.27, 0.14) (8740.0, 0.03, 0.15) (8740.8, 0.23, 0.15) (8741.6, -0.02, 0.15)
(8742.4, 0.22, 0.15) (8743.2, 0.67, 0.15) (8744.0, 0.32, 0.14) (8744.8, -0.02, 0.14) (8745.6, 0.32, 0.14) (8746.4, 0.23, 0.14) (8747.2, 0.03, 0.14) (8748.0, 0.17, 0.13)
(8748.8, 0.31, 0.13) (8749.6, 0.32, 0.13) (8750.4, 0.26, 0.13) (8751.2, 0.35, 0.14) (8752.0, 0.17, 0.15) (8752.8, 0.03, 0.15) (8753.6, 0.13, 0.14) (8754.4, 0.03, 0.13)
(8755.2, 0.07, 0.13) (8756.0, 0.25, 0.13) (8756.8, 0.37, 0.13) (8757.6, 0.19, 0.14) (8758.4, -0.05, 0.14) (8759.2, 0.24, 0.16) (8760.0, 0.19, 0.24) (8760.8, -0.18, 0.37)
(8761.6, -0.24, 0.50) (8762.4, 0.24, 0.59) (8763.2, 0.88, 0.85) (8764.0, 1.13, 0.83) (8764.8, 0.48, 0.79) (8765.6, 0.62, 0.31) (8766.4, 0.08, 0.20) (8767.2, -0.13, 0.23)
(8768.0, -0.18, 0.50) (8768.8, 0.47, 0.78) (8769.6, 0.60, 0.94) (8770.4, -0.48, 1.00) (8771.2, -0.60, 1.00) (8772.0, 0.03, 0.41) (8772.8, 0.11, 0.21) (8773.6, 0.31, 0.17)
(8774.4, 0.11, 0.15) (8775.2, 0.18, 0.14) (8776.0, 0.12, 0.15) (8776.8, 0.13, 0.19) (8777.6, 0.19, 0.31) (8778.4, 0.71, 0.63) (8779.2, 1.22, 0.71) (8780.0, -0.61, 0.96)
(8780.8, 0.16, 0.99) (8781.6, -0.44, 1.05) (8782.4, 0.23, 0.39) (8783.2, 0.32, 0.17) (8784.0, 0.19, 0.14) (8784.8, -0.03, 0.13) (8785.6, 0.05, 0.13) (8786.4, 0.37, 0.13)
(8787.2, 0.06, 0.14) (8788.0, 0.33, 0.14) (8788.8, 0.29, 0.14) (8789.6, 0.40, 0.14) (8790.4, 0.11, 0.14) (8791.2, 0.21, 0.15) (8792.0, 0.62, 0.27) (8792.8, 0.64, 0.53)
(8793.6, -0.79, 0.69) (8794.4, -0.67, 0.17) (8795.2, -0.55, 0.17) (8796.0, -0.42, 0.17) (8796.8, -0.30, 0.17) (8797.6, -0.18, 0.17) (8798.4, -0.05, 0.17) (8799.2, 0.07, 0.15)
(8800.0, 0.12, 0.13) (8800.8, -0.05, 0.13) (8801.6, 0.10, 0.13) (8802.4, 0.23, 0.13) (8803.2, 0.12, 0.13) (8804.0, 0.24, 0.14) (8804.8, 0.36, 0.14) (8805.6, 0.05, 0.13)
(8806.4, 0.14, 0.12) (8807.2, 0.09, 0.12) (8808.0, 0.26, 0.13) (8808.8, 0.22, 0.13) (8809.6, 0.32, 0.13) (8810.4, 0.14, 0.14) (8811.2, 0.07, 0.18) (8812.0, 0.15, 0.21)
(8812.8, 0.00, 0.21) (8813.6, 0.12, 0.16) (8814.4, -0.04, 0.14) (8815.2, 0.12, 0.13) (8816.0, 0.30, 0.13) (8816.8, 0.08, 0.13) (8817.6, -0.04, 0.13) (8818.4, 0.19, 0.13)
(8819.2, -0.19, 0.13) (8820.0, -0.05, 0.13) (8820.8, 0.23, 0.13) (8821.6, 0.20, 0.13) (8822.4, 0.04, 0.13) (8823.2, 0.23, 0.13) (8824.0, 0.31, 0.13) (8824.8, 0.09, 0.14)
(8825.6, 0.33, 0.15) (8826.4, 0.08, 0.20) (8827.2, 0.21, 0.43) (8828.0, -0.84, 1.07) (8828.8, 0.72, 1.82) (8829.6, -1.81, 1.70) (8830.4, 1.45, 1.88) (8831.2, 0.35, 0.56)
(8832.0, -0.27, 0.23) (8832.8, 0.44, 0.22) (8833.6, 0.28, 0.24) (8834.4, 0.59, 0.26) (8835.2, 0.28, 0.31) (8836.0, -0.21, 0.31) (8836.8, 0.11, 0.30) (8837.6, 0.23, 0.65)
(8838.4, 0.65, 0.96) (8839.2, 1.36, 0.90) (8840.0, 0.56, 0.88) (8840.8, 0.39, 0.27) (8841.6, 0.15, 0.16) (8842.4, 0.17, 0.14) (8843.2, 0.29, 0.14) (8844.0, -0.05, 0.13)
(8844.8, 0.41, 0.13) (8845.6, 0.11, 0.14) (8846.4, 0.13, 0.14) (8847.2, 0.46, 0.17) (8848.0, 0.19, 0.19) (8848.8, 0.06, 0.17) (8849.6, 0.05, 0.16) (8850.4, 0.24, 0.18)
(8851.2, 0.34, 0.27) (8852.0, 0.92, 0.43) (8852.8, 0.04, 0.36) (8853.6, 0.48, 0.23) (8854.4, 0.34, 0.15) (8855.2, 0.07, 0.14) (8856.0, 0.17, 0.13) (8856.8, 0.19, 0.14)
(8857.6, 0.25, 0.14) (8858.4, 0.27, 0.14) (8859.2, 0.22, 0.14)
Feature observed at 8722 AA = [O II]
